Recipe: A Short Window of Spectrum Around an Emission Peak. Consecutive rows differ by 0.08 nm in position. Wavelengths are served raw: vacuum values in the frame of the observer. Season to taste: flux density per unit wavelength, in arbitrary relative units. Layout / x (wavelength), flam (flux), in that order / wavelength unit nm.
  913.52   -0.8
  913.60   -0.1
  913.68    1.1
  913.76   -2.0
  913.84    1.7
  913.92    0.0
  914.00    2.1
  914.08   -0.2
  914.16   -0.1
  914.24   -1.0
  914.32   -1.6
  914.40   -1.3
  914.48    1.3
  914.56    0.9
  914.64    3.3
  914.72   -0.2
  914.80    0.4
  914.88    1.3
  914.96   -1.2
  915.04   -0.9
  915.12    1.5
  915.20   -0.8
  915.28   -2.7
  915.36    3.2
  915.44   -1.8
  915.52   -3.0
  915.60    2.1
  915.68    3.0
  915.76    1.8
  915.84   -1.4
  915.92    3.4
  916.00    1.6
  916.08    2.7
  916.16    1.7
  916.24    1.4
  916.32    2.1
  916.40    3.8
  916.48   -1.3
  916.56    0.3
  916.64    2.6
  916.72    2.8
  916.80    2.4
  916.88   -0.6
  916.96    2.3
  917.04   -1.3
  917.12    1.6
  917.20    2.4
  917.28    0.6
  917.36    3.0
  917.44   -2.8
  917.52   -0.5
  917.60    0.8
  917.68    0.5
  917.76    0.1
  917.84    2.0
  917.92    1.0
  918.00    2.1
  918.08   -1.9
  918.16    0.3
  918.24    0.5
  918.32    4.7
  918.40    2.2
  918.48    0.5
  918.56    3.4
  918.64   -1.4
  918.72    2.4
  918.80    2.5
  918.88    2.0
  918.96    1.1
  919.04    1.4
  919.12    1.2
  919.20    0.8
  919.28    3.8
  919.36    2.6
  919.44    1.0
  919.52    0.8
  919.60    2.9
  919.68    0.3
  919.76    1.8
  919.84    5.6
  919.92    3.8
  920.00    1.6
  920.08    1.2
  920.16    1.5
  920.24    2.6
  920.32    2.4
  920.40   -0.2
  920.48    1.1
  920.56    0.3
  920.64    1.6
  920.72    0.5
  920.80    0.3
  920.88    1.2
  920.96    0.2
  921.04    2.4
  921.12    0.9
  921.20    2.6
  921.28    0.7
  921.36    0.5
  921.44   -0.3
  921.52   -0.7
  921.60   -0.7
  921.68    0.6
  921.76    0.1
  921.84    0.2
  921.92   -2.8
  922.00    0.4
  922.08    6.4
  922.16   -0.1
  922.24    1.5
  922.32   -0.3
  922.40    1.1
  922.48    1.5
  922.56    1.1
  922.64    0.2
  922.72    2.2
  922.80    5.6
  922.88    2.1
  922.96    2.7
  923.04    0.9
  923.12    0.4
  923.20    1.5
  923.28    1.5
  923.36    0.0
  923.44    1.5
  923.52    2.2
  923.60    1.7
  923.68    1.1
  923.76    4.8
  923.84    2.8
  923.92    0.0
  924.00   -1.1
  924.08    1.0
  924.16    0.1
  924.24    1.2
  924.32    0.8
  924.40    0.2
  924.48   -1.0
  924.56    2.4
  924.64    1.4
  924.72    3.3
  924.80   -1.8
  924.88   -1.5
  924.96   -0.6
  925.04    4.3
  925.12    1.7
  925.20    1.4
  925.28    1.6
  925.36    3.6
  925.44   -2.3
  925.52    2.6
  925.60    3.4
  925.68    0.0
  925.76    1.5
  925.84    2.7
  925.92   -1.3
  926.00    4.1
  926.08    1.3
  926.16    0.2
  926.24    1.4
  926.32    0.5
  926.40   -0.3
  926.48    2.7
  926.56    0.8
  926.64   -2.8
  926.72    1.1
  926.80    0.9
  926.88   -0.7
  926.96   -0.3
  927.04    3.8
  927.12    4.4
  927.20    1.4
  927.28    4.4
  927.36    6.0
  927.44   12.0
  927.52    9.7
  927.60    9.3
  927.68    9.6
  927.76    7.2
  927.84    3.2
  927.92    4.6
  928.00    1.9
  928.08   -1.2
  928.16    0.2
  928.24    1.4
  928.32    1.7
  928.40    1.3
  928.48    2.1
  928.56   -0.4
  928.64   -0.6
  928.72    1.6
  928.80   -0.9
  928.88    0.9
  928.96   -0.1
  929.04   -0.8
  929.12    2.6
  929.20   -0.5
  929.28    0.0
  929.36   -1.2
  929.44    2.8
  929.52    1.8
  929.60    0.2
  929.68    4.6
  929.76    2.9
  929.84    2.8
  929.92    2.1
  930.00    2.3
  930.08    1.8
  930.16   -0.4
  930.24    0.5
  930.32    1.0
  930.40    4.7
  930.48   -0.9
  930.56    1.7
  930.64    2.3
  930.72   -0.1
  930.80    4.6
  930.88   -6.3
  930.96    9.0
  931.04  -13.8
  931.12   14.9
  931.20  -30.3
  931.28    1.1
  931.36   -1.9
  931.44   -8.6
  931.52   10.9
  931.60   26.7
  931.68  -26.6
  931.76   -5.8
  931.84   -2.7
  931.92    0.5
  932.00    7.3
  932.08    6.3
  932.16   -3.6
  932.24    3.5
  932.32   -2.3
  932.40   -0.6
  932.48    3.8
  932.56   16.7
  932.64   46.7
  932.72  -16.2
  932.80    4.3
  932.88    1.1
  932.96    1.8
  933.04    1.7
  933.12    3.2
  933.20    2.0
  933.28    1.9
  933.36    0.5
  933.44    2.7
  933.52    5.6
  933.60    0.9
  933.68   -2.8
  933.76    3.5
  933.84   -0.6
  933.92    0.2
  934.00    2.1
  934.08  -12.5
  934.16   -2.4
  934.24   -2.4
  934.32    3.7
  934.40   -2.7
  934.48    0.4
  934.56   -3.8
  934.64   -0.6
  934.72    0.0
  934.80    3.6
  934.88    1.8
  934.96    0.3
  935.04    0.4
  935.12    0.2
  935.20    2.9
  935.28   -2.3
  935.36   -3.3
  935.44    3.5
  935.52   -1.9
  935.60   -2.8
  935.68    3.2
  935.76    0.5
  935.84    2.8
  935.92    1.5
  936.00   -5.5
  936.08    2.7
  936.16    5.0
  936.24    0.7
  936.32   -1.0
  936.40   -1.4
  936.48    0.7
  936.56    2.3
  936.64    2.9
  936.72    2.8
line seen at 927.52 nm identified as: H-gamma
